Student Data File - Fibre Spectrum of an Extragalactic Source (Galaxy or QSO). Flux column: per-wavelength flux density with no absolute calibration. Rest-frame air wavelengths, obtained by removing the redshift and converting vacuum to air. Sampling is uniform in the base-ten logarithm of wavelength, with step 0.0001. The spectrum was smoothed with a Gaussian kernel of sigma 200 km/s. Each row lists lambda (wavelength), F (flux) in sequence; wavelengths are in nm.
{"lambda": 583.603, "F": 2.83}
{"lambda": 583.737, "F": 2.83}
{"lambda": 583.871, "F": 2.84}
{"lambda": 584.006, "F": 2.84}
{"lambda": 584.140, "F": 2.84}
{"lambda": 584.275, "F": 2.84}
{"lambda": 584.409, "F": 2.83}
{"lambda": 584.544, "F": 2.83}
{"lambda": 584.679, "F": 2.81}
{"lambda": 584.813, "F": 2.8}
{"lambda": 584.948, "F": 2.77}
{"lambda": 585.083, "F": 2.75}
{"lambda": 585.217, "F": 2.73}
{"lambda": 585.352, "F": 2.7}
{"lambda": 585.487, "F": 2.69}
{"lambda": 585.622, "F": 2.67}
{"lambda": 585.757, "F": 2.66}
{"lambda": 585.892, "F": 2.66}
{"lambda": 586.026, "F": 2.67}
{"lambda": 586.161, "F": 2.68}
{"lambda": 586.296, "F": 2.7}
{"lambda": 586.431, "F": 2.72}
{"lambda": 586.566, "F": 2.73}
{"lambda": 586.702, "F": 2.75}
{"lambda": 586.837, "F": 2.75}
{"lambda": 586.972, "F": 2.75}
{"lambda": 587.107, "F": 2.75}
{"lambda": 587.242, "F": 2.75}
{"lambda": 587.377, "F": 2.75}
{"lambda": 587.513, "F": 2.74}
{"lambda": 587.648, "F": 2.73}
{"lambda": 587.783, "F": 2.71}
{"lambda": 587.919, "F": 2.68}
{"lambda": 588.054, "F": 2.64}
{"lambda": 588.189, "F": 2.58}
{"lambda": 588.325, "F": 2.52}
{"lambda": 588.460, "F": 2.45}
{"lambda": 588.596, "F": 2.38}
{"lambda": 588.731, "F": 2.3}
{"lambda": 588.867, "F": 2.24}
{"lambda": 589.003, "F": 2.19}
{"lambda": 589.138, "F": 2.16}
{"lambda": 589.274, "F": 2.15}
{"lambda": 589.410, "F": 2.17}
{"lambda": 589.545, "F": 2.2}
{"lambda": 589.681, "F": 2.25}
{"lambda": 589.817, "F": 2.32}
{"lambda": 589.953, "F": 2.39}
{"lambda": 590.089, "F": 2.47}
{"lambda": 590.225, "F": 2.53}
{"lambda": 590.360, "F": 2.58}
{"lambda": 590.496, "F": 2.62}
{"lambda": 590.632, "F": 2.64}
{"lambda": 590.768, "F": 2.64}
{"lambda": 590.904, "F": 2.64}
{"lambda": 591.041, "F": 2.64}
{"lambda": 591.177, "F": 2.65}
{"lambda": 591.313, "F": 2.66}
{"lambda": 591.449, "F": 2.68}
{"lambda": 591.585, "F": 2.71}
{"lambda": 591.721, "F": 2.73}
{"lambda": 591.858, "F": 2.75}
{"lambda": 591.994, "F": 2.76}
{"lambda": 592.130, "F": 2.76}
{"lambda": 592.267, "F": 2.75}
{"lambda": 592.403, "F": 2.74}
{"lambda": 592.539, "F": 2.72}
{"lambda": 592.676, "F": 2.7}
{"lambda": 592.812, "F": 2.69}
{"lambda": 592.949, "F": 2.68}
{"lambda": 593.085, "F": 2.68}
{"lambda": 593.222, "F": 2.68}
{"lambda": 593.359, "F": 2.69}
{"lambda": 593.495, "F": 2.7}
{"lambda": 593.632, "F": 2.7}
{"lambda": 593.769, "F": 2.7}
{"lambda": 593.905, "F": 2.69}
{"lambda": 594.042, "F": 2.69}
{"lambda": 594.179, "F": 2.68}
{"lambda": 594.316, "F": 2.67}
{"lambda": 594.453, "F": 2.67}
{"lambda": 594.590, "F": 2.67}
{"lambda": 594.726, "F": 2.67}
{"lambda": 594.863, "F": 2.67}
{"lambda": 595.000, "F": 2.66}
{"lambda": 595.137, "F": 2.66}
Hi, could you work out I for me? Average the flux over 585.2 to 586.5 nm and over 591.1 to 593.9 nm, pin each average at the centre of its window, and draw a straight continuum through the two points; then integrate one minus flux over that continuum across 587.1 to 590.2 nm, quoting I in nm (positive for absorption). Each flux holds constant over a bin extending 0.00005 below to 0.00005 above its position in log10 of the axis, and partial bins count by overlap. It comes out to 0.28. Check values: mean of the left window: 2.69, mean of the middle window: 2.45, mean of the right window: 2.71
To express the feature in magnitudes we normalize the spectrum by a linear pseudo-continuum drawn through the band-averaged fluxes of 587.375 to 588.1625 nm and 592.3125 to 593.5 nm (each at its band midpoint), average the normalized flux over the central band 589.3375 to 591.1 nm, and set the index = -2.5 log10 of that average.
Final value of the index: 0.10 mag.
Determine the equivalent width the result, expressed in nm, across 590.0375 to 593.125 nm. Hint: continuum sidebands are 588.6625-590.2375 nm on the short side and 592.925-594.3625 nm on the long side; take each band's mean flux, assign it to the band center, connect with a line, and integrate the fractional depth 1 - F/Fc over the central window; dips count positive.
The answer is -0.24 nm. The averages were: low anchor 2.27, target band 2.67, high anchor 2.69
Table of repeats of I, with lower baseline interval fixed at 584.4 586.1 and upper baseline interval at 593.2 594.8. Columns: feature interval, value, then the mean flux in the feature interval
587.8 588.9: 0.09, 2.49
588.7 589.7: 0.19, 2.2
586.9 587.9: -0.01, 2.74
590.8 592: 0.01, 2.68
